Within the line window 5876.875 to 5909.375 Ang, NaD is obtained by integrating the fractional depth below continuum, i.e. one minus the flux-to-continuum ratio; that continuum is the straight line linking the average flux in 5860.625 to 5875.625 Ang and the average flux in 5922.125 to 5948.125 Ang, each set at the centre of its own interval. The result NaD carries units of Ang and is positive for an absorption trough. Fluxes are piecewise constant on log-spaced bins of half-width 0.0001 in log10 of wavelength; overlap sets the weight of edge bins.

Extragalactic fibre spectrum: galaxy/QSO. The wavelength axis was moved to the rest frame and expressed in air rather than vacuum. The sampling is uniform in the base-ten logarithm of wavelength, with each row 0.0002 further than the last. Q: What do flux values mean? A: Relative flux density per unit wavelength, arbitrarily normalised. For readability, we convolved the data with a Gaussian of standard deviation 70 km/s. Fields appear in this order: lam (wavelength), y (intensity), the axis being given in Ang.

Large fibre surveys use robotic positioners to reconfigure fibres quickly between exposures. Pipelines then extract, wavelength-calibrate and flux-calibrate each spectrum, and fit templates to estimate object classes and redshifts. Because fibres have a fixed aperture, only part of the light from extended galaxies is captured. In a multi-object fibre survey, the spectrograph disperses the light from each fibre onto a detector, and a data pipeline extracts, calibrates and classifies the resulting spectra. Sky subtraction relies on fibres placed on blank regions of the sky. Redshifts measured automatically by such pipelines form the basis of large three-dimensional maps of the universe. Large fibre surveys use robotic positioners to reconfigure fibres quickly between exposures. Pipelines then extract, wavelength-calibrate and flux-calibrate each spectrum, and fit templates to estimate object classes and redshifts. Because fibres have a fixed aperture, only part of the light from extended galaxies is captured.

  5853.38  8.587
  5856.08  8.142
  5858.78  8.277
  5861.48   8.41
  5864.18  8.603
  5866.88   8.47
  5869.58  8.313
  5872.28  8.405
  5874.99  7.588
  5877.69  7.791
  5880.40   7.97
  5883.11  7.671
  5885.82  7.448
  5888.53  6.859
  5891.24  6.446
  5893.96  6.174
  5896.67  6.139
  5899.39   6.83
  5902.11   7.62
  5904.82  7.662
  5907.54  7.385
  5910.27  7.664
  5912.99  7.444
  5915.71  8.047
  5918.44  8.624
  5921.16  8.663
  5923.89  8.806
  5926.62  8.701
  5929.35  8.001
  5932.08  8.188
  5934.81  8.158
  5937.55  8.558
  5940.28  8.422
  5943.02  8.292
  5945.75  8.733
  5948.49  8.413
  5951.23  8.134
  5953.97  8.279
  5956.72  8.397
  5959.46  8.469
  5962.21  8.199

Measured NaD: 4.7 Ang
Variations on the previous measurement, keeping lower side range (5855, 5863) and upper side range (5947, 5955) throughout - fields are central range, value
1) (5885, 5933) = 4.0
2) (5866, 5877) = 0.2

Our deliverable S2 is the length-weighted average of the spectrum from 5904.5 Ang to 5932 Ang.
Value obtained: 8.12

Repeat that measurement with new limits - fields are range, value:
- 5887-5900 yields 6.48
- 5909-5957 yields 8.31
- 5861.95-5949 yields 7.88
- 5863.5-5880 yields 8.17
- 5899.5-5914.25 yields 7.49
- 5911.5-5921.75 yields 8.16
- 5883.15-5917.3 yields 7.17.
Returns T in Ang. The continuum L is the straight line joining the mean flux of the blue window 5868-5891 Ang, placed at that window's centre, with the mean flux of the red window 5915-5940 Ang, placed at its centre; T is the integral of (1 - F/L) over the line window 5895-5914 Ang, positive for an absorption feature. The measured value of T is 2.0 Ang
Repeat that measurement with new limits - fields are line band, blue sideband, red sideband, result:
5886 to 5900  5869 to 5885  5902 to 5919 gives 2.3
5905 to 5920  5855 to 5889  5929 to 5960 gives 0.7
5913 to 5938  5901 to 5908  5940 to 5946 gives -0.9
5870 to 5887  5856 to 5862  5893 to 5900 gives -1.3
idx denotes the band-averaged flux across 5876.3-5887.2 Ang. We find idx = 7.72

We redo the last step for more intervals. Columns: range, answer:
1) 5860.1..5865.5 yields 8.5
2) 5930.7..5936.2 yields 8.17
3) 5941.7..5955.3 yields 8.38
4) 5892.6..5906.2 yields 6.89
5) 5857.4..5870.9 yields 8.41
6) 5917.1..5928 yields 8.7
